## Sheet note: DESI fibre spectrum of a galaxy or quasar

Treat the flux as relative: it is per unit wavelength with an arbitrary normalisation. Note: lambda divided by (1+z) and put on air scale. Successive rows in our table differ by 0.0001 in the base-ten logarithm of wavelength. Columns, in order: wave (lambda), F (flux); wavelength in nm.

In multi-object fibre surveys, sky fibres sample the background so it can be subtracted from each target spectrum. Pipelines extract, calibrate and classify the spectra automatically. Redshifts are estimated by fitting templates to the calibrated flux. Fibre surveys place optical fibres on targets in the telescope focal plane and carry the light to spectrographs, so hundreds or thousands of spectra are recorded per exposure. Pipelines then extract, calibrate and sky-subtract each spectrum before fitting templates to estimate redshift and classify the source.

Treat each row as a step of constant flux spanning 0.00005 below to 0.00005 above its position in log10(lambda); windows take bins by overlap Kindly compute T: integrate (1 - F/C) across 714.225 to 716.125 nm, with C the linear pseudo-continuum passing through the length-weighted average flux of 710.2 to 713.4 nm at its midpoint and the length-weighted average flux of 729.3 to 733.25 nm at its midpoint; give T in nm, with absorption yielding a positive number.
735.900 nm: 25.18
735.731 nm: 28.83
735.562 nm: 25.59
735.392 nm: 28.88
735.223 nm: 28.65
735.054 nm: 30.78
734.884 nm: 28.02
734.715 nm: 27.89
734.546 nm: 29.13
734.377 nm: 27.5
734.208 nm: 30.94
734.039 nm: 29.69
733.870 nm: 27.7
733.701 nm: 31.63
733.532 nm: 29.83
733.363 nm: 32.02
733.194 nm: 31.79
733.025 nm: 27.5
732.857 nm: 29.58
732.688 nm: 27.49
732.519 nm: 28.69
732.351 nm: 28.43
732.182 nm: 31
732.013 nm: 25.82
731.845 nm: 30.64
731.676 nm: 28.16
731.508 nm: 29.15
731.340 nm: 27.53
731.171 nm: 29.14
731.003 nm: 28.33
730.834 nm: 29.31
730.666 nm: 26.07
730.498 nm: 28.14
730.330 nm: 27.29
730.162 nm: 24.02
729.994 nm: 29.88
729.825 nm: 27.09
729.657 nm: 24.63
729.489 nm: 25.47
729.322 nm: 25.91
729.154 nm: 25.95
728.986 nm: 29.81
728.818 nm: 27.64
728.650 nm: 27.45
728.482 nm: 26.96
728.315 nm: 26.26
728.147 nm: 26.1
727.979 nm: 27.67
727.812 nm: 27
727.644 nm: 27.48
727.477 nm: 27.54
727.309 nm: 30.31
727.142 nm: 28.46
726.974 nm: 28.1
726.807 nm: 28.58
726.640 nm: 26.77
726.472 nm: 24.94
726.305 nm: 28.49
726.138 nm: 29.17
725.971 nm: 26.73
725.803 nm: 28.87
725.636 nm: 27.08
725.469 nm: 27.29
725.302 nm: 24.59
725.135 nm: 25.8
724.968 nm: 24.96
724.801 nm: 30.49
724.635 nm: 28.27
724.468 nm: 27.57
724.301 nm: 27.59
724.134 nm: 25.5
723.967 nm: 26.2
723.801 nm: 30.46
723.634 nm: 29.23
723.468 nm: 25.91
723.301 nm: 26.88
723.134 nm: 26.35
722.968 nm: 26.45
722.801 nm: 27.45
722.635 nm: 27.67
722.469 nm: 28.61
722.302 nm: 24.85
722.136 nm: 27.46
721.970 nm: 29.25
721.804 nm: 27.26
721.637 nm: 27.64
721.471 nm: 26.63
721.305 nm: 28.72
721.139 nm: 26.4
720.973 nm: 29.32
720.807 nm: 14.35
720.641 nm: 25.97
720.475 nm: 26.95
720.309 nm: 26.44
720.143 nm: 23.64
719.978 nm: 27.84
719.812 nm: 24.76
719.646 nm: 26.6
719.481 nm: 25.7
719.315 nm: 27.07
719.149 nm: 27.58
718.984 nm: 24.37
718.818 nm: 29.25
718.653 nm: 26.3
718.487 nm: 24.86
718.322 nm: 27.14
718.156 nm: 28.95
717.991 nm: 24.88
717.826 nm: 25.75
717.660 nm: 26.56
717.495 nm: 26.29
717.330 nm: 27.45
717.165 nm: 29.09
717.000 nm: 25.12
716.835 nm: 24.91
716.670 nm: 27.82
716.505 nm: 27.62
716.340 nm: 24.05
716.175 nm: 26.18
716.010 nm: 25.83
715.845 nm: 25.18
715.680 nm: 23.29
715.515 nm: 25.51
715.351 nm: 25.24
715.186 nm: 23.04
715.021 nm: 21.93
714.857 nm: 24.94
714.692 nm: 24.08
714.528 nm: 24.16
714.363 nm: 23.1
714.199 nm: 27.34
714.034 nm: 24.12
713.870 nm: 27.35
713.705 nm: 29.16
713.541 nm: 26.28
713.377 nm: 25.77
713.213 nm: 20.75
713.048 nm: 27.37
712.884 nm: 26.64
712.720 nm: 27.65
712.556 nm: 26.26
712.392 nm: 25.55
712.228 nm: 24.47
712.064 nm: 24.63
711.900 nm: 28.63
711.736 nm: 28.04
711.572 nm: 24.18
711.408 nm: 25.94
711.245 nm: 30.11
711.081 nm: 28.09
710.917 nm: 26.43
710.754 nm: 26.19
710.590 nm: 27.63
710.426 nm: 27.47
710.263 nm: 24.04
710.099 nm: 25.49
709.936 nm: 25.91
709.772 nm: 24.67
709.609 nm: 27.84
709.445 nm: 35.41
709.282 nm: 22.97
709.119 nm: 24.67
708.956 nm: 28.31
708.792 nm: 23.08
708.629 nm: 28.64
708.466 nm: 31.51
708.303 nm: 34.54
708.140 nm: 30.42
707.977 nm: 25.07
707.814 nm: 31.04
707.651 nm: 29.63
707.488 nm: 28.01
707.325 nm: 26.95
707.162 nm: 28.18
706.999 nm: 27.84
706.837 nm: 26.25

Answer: 0.16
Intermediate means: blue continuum 26.3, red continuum 28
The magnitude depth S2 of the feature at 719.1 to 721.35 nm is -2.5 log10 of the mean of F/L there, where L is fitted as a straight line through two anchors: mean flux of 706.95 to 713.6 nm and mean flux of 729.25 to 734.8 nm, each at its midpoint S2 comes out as 0.08 mag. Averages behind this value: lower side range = 27.1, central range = 25.7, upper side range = 28.4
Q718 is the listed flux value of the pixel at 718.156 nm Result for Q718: 28.95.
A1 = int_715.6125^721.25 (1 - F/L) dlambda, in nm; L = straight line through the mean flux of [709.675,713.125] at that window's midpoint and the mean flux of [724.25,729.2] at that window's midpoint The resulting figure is 0.192 nm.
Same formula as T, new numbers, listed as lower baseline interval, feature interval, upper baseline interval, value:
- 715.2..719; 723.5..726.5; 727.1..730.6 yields -0.07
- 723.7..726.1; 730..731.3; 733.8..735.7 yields 0.02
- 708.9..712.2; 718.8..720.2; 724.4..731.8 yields 0.05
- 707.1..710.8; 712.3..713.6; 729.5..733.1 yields 0.09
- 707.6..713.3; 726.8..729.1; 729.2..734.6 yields 0.03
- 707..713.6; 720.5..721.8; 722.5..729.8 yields 0.07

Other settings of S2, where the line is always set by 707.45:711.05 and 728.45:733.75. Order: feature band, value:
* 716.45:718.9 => 0.04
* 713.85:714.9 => 0.12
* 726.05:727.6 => 0.00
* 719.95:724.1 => 0.05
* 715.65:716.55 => 0.10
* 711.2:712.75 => 0.05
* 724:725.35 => 0.05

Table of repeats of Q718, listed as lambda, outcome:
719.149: 27.58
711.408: 25.94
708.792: 23.08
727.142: 28.46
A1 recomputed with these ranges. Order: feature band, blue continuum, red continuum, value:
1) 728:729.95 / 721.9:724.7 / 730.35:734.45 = 0.111 nm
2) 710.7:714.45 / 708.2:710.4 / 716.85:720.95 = 0.101 nm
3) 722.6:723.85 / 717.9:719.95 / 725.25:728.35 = -0.020 nm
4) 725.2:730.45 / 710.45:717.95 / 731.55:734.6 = 0.212 nm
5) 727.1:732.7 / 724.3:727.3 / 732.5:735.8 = 0.124 nm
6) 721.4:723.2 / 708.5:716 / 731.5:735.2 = 0.018 nm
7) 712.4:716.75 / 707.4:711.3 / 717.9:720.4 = 0.260 nm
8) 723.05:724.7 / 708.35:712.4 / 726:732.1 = -0.002 nm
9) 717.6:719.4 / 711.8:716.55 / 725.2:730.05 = -0.043 nm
